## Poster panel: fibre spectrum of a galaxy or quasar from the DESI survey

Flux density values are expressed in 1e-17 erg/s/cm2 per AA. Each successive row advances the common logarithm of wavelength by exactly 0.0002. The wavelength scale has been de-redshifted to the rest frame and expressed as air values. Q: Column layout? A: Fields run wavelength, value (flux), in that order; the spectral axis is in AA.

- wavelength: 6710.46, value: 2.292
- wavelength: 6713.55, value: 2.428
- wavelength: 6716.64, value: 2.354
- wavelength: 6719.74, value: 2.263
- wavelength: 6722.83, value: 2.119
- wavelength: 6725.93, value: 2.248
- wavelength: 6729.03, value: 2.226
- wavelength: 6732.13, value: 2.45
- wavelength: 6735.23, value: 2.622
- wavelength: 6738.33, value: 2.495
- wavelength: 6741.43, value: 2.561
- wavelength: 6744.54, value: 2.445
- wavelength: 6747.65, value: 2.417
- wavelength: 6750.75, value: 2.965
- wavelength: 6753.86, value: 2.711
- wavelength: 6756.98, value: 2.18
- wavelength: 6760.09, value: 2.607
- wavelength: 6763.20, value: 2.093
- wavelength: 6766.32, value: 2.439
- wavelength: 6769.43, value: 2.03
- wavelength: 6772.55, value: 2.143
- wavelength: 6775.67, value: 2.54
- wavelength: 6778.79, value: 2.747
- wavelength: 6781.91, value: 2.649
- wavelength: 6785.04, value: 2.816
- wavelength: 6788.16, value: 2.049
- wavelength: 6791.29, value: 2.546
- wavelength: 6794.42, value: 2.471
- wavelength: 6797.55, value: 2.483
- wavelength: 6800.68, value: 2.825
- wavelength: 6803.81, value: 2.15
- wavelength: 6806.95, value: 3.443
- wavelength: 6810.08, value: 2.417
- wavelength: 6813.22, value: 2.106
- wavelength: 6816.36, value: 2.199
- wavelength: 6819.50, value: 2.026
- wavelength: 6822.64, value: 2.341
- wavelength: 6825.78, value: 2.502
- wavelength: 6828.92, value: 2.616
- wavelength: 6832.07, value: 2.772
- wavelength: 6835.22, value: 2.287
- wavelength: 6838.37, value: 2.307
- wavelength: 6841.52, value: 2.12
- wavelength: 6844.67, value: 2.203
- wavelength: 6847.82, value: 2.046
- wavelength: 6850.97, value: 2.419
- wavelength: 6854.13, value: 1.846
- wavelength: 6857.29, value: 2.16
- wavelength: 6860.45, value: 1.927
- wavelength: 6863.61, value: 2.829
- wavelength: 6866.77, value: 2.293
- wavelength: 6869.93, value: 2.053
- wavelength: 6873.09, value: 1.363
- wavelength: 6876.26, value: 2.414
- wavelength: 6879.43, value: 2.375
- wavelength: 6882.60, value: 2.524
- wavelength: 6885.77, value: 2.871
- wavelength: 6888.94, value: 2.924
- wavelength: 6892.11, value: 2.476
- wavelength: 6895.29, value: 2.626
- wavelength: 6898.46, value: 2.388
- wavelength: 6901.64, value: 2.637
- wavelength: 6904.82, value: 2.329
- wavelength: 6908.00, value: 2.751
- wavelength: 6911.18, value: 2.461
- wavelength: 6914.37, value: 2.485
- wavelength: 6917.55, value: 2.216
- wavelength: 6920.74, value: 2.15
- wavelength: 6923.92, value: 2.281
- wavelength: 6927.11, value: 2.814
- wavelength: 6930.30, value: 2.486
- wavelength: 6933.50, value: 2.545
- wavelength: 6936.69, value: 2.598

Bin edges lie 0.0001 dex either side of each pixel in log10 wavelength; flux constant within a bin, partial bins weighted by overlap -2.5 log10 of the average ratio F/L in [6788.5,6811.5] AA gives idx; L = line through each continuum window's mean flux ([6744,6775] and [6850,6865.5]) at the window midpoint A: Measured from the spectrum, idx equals -0.11 mag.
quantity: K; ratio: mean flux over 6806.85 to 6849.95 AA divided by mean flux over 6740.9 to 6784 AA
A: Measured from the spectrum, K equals 1.0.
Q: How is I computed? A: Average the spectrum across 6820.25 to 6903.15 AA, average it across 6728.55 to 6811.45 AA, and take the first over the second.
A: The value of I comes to 0.94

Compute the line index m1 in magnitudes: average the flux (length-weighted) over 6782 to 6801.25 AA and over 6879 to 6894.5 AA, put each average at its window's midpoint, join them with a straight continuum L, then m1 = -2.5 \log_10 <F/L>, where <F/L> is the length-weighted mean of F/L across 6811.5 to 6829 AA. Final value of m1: 0.131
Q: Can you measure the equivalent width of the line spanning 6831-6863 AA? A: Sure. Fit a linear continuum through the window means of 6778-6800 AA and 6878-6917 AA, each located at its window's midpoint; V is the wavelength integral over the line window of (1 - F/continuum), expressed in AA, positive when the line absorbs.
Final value 4.2 AA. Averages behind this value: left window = 2.54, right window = 2.56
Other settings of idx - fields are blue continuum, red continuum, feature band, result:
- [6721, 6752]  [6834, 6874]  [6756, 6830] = -0.06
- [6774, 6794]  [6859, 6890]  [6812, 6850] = 0.07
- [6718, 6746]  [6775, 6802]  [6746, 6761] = -0.05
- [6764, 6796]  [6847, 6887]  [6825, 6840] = -0.08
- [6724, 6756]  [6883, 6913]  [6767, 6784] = 0.04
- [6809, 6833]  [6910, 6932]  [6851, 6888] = 0.06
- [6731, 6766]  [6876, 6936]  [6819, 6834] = 0.01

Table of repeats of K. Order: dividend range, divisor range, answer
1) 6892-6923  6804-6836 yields 0.99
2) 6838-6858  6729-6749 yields 0.87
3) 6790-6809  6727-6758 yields 1.06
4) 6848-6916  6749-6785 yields 0.96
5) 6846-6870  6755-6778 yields 0.95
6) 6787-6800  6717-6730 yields 1.09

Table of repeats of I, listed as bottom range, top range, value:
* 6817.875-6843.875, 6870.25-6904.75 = 1.03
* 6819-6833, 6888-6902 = 1.05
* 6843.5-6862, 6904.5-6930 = 1.17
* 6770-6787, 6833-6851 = 0.88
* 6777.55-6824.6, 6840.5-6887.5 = 0.90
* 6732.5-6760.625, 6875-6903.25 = 1.01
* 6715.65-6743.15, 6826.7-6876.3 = 0.94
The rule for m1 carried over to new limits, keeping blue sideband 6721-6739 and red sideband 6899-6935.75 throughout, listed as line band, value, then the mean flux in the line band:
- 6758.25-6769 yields 0.02 mag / 2.34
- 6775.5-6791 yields -0.08 mag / 2.56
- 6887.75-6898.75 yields -0.07 mag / 2.62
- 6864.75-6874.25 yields 0.23 mag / 1.97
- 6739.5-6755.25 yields -0.11 mag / 2.62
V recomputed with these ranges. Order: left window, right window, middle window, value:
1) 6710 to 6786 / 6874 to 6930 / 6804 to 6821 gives 0.3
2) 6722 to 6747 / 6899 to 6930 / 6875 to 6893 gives -1.2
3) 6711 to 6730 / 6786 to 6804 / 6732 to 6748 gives -1.3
